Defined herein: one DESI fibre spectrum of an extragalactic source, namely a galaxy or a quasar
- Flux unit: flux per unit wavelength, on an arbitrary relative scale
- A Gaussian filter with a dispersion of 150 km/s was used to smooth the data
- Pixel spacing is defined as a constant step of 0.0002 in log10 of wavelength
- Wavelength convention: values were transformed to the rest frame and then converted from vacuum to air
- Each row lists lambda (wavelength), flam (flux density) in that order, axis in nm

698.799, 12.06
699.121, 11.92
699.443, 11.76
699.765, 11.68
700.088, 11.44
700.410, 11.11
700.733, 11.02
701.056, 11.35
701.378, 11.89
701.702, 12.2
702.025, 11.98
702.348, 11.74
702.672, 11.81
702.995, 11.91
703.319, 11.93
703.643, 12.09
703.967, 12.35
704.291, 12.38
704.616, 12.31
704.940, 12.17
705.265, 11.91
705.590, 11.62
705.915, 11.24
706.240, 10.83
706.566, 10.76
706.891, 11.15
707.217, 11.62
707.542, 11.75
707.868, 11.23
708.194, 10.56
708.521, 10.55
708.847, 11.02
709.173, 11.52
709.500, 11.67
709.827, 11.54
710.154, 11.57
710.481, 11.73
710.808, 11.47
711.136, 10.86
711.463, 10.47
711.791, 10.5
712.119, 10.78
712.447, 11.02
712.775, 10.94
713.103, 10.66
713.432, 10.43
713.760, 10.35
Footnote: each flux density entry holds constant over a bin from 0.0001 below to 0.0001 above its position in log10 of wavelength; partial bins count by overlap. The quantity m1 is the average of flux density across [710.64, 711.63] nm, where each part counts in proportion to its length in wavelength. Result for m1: 10.9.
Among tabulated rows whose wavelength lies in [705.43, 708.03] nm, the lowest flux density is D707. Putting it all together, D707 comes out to 10.76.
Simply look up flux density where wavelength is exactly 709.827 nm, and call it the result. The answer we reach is 11.54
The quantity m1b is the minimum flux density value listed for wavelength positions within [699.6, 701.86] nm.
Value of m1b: 11.02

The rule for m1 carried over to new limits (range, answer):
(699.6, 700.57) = 11.4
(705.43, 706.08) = 11.4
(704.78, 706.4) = 11.6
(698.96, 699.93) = 11.8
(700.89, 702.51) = 11.8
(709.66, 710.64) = 11.6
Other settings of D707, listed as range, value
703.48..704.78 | 12.09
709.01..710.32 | 11.52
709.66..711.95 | 10.47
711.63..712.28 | 10.5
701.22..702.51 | 11.74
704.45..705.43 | 11.91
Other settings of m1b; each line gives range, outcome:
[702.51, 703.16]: 11.81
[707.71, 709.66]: 10.55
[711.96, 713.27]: 10.66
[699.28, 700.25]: 11.44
